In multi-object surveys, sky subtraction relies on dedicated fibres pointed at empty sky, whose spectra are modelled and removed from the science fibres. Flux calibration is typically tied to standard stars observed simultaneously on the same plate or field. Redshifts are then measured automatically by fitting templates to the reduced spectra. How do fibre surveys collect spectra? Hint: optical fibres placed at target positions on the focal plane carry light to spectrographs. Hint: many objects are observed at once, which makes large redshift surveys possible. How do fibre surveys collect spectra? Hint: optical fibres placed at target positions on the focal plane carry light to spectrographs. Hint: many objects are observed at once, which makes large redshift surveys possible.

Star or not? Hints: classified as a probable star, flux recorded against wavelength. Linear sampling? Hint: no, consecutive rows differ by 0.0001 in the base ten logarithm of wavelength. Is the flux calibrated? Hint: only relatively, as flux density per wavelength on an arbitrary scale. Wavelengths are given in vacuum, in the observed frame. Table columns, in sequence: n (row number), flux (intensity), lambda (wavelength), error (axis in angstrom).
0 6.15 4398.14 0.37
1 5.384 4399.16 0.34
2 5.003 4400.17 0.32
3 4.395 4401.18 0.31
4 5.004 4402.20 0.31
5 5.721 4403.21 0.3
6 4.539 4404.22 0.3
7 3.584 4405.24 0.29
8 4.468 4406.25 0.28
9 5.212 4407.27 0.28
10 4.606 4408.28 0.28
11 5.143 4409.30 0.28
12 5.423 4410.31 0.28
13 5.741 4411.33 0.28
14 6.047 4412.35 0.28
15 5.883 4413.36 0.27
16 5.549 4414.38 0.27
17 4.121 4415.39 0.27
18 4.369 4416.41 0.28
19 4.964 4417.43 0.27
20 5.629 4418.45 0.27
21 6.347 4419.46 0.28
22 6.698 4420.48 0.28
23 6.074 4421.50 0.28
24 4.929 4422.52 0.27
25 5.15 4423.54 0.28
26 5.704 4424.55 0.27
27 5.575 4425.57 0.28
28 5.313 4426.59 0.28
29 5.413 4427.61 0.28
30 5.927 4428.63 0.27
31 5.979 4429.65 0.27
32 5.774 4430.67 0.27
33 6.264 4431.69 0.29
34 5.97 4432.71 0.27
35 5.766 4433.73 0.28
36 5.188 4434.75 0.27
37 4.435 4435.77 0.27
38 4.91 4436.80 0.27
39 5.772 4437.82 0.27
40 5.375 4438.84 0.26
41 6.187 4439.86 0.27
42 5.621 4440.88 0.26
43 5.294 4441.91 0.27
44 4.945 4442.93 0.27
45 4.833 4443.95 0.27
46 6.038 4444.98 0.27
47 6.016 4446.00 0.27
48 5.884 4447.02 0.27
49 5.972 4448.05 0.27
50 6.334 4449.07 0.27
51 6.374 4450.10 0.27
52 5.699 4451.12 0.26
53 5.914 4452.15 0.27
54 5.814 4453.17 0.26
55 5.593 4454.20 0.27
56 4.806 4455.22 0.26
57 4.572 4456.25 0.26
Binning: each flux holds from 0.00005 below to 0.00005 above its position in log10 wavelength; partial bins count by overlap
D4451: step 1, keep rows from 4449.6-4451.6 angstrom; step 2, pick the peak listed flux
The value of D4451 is 6.374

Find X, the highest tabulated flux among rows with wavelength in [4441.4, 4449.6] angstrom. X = 6.334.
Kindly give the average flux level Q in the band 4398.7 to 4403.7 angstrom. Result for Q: 5.1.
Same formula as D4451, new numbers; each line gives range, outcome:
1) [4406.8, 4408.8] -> 5.212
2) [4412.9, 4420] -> 6.347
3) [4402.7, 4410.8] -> 5.721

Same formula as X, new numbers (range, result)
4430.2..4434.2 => 6.264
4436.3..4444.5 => 6.187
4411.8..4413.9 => 6.047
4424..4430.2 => 5.979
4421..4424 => 6.074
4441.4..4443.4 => 5.294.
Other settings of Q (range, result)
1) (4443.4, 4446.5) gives 5.62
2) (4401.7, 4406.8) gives 4.67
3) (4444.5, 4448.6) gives 5.99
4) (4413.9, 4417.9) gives 4.74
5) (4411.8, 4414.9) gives 5.82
